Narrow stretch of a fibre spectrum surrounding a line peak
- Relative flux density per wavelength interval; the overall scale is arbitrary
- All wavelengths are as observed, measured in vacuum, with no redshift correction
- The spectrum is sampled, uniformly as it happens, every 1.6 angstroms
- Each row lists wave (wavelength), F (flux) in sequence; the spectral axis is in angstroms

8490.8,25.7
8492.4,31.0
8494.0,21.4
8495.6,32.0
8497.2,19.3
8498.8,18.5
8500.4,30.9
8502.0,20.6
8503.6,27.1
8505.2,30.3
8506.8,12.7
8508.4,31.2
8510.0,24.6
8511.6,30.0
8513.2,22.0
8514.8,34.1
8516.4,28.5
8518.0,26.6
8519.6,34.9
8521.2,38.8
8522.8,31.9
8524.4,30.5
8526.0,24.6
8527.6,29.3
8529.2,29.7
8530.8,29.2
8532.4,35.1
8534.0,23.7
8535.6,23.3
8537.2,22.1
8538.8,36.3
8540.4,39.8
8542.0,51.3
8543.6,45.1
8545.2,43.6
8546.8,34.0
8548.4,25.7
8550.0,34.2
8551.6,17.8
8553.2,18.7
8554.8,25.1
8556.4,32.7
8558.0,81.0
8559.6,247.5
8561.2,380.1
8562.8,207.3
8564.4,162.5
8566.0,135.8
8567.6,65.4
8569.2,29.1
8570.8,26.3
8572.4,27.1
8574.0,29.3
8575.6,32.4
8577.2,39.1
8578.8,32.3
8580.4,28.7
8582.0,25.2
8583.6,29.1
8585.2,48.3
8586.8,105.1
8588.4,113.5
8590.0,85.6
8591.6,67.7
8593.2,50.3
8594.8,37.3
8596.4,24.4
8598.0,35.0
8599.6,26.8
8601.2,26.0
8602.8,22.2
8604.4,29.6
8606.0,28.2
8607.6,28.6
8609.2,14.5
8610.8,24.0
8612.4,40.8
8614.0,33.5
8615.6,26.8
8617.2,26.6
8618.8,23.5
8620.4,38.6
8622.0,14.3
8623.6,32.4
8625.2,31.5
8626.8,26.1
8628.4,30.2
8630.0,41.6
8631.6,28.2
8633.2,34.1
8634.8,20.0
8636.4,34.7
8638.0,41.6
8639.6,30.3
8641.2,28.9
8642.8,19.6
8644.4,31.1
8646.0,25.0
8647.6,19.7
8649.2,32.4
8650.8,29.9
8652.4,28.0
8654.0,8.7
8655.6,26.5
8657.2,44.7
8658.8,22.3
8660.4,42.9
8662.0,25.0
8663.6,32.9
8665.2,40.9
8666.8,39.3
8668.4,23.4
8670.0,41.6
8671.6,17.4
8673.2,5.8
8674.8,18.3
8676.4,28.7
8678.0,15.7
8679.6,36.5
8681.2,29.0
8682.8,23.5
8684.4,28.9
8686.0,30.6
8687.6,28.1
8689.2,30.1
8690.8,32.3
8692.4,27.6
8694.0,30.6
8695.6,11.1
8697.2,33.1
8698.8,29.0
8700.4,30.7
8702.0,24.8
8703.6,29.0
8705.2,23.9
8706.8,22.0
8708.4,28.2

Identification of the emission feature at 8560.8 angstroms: H-alpha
